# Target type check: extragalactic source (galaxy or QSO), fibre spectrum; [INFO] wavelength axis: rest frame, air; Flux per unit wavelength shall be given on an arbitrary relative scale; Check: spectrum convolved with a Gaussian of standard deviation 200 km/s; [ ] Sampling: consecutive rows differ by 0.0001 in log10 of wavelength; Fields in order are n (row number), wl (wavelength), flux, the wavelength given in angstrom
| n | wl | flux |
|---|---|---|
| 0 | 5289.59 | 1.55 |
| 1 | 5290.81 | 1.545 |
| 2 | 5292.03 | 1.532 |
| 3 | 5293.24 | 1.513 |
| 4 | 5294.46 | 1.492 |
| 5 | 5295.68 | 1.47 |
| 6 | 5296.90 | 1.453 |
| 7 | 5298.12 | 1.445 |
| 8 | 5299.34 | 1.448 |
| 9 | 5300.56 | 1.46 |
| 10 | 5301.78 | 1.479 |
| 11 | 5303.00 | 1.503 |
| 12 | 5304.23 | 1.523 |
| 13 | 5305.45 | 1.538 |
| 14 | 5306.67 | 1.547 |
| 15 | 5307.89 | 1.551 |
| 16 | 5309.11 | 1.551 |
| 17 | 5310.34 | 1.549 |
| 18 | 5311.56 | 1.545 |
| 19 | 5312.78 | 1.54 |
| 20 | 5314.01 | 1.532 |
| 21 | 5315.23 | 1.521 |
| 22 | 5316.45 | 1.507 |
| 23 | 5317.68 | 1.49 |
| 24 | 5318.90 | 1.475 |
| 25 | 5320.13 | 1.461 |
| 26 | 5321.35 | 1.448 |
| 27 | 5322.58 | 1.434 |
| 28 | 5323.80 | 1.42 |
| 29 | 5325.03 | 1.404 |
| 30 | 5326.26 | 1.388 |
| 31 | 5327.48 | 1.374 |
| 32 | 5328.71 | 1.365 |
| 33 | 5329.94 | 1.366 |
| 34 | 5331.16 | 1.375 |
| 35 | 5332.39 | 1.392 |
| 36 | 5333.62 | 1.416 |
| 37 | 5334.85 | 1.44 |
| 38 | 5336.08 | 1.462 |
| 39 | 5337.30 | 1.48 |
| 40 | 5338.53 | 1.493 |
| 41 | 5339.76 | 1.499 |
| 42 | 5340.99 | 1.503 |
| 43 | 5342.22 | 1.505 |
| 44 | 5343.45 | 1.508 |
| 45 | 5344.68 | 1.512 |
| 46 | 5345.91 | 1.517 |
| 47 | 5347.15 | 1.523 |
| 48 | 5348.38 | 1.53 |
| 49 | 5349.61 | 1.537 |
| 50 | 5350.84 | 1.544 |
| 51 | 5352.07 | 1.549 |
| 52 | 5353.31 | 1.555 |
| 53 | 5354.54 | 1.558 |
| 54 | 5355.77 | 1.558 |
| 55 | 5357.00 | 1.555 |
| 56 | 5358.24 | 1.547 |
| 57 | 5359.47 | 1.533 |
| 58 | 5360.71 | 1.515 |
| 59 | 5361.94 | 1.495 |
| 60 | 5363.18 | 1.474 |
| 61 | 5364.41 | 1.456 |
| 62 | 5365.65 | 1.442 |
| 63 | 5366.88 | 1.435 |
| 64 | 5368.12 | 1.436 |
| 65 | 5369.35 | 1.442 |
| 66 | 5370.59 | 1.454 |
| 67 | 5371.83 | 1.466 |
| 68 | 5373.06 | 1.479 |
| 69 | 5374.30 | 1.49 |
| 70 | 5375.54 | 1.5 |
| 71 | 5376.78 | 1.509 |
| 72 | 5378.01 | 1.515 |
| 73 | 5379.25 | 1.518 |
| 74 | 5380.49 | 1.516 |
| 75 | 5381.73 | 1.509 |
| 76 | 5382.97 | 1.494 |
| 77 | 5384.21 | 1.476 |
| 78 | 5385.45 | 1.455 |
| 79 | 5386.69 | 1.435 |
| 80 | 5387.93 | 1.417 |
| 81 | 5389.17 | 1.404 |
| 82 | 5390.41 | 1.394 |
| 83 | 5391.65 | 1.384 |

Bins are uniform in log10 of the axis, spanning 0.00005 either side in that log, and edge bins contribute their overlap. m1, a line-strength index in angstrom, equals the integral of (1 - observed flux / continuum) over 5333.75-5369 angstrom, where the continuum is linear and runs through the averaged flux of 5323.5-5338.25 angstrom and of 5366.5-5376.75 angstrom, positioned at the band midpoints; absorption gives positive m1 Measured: -1.6 angstrom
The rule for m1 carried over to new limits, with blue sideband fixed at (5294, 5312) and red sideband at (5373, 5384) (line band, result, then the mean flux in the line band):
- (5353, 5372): 0.10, 1.49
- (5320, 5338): 1.06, 1.41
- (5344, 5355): -0.24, 1.53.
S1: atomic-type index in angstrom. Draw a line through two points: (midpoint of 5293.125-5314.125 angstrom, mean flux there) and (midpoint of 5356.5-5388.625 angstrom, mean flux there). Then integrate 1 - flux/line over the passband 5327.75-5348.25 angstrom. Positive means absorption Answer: 0.5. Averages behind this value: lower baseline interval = 1.51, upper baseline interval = 1.48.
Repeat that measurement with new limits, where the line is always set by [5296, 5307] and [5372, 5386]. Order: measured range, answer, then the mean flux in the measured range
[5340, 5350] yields -0.2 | 1.52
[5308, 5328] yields 0.1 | 1.48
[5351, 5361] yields -0.4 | 1.55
